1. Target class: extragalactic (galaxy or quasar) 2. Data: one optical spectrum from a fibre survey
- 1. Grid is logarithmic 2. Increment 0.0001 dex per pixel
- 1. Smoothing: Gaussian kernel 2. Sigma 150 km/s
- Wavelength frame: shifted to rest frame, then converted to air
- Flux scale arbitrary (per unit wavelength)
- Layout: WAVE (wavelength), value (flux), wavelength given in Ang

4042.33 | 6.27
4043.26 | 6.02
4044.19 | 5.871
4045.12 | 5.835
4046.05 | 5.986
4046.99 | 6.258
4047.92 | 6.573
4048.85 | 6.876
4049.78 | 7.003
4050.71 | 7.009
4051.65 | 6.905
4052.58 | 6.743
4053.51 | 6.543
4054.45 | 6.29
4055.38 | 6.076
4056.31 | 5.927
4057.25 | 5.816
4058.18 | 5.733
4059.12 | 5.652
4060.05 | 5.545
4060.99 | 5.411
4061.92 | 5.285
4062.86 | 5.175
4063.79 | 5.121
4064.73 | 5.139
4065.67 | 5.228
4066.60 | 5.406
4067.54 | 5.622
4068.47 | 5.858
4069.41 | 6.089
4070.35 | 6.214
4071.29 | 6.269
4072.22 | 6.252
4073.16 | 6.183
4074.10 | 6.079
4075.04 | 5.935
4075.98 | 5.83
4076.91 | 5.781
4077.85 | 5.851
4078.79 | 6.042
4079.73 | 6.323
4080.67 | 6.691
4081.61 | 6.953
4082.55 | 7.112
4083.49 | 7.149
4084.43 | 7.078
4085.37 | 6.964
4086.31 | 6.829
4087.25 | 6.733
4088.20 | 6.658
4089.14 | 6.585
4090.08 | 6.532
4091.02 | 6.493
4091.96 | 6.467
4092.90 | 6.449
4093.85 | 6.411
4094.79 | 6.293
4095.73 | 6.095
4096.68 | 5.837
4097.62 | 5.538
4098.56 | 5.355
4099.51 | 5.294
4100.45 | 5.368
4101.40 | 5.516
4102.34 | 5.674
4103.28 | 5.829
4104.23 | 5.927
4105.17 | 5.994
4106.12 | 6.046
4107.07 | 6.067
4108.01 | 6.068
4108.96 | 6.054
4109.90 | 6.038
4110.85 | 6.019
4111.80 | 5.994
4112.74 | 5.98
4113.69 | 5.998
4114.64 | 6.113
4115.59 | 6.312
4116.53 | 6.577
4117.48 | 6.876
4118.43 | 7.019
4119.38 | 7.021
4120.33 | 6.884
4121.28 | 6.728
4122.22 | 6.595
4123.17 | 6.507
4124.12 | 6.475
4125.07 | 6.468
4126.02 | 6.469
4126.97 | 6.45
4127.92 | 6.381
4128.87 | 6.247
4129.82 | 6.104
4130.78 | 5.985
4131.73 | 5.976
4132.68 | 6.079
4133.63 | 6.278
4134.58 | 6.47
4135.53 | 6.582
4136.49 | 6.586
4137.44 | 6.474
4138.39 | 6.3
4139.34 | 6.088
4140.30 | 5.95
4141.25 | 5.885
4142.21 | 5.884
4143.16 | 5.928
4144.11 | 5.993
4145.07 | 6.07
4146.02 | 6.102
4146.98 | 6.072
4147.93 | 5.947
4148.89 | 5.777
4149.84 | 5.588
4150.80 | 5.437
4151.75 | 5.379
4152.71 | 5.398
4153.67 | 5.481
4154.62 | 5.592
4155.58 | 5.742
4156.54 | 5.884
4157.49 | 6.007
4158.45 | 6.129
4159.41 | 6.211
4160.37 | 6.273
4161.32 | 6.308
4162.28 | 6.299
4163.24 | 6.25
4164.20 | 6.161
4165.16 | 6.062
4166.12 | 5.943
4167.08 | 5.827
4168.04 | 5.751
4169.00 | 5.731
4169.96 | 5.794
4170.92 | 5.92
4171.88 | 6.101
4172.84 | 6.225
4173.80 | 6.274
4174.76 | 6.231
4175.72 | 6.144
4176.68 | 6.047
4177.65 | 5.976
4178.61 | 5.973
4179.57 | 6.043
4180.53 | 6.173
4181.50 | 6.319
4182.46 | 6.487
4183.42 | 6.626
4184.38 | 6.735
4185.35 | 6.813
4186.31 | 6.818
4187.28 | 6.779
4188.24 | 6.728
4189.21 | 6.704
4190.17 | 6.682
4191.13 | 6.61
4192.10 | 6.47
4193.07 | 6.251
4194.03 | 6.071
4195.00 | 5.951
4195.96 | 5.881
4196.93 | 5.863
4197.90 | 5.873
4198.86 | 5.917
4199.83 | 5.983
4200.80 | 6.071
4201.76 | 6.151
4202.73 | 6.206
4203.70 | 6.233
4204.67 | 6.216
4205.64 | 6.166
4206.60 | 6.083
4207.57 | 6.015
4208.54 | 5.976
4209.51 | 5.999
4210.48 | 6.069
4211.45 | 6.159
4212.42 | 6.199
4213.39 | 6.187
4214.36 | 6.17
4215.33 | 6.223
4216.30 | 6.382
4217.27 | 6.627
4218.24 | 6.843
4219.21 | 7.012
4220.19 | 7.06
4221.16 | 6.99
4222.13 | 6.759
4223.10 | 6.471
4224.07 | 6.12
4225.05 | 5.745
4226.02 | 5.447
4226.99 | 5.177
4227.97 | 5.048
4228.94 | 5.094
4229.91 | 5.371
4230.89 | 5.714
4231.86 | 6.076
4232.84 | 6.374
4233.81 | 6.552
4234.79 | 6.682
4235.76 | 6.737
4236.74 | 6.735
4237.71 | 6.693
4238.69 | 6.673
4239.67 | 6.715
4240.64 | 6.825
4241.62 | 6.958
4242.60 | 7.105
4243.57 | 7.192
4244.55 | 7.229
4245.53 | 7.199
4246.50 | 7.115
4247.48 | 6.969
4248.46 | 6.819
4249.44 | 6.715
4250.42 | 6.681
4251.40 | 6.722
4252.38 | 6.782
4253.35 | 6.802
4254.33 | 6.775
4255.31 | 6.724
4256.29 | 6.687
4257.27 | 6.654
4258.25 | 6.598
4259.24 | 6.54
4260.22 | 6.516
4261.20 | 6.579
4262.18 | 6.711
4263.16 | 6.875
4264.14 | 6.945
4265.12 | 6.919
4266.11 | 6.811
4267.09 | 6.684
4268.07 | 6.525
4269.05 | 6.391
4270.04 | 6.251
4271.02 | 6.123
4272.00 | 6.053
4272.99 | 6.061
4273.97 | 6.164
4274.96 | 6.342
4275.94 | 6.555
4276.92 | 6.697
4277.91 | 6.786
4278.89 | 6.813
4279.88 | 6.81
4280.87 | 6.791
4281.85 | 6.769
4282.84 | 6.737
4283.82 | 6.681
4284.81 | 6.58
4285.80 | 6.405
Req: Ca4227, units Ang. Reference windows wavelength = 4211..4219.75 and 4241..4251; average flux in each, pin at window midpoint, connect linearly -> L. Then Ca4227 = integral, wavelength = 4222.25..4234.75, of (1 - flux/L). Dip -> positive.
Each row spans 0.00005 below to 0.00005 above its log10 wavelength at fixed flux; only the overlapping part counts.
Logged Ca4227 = 1.6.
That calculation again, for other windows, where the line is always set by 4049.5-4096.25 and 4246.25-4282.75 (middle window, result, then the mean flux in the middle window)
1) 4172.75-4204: 0.9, 6.28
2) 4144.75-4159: 1.3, 5.77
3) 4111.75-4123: -0.4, 6.53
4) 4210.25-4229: 0.9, 6.22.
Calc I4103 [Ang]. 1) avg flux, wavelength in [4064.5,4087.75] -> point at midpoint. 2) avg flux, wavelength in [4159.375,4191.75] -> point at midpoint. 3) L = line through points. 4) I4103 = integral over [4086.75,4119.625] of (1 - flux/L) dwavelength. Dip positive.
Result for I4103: 0.5 Ang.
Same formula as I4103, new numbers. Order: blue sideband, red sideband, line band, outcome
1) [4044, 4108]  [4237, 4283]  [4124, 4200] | 3.0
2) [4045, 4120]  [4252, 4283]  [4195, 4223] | 0.9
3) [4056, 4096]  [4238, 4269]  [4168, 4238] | 4.1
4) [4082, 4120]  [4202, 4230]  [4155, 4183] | 0.5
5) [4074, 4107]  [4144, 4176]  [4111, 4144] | -1.4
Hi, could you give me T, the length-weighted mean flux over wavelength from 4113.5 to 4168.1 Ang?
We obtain 6.16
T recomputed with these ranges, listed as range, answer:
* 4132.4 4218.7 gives 6.14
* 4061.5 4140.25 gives 6.19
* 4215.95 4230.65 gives 6.13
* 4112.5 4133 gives 6.43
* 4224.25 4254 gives 6.46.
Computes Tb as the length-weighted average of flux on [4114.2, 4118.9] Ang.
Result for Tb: 6.58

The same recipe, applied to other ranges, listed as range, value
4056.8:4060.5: 5.69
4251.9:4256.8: 6.77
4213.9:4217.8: 6.36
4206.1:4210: 6.03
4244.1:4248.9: 7.07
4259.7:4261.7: 6.56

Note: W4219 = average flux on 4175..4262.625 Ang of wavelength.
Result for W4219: 6.4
